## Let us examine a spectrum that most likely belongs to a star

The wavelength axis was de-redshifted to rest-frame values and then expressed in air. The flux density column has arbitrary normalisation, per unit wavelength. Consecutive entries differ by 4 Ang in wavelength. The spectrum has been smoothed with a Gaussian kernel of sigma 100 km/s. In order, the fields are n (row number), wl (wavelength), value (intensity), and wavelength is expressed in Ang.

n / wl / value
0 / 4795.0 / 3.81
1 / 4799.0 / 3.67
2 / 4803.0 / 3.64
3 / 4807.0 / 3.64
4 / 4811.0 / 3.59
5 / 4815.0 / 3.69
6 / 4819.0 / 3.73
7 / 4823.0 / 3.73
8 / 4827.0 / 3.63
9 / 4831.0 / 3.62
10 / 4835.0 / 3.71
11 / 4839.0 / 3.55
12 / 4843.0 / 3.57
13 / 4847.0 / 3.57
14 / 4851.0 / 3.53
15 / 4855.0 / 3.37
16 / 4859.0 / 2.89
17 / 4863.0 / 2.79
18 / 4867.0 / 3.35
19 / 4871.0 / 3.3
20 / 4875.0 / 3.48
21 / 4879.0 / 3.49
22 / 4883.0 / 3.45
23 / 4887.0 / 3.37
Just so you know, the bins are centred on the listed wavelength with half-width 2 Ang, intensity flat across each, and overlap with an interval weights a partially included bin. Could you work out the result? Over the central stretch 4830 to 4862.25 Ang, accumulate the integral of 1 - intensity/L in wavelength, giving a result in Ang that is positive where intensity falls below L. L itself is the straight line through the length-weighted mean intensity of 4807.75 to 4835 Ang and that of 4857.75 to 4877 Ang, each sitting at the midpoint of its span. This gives -0.4 Ang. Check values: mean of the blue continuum 3.67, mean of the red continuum 3.17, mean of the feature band 3.45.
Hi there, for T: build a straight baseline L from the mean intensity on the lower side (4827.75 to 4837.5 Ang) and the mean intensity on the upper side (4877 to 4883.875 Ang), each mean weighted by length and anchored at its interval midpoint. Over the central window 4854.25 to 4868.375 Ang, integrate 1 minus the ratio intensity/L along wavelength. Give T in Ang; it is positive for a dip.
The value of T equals 1.9 Ang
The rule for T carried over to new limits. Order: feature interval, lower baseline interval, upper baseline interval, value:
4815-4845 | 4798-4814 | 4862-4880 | -1.2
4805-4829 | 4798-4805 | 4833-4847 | -0.2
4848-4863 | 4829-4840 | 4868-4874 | 1.1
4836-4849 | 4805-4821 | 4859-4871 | -0.9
